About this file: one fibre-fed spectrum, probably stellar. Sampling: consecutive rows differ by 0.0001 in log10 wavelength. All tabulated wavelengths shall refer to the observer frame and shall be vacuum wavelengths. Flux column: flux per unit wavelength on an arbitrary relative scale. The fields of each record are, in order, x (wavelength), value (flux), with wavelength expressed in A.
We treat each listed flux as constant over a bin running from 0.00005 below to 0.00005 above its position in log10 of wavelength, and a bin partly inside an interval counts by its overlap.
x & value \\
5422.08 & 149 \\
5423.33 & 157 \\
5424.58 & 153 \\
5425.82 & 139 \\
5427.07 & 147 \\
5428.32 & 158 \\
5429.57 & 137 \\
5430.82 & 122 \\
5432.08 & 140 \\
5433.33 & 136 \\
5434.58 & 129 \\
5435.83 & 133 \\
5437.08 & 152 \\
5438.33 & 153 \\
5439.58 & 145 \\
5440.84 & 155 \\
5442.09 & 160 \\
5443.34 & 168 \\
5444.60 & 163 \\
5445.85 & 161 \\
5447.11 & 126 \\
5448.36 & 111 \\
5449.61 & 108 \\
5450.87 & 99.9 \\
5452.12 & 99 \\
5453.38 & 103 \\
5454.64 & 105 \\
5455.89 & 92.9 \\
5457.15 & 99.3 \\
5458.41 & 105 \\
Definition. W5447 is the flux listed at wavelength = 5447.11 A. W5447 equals 126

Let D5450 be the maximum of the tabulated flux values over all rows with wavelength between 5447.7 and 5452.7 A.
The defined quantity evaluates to 111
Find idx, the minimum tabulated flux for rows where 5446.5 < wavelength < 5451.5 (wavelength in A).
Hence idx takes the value 99.9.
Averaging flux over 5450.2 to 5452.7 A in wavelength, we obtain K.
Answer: 99.6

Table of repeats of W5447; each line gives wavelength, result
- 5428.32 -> 158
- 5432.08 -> 140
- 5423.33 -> 157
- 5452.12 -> 99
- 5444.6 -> 163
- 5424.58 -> 153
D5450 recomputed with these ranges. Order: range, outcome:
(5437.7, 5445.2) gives 168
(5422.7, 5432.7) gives 158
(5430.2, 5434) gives 140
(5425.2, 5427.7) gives 147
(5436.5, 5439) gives 153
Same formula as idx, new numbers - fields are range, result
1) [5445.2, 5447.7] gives 126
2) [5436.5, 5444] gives 145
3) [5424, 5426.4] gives 139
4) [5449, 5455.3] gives 99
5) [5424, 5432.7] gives 122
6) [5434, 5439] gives 129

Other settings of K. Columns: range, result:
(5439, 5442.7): 153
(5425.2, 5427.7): 143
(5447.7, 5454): 104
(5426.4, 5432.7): 141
